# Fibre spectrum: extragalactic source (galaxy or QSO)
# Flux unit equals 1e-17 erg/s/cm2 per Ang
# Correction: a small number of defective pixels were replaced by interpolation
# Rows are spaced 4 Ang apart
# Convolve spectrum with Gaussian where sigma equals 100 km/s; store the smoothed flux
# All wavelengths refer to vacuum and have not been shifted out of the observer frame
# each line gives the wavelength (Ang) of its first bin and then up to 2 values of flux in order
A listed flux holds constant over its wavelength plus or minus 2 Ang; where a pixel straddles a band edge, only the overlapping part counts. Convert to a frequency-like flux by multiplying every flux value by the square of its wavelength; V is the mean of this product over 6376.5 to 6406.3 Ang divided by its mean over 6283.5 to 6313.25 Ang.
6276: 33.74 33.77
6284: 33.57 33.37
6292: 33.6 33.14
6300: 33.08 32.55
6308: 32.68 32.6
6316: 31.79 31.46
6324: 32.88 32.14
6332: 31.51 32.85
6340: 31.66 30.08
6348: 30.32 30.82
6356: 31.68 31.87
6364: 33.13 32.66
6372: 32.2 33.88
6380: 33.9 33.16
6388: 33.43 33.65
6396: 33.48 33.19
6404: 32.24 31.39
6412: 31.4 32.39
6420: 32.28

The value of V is 1.0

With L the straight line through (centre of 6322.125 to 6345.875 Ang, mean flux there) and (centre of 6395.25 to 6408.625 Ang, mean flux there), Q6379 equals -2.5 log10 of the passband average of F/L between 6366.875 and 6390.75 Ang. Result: -0.03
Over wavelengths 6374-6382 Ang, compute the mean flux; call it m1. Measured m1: 33.9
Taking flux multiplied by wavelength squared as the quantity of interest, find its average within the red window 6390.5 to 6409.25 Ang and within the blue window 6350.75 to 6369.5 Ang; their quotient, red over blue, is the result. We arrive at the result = 1.04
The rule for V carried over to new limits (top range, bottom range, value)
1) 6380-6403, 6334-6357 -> 1.08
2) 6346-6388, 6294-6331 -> 1.02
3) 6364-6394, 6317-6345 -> 1.06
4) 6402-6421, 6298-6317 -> 1.01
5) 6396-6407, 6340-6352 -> 1.09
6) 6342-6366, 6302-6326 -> 0.98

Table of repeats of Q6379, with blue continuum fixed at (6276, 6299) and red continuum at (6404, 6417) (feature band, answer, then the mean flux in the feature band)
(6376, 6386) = -0.05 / 33.6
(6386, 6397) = -0.05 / 33.5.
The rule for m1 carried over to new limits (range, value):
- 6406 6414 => 31.4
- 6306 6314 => 32.6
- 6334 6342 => 32.3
